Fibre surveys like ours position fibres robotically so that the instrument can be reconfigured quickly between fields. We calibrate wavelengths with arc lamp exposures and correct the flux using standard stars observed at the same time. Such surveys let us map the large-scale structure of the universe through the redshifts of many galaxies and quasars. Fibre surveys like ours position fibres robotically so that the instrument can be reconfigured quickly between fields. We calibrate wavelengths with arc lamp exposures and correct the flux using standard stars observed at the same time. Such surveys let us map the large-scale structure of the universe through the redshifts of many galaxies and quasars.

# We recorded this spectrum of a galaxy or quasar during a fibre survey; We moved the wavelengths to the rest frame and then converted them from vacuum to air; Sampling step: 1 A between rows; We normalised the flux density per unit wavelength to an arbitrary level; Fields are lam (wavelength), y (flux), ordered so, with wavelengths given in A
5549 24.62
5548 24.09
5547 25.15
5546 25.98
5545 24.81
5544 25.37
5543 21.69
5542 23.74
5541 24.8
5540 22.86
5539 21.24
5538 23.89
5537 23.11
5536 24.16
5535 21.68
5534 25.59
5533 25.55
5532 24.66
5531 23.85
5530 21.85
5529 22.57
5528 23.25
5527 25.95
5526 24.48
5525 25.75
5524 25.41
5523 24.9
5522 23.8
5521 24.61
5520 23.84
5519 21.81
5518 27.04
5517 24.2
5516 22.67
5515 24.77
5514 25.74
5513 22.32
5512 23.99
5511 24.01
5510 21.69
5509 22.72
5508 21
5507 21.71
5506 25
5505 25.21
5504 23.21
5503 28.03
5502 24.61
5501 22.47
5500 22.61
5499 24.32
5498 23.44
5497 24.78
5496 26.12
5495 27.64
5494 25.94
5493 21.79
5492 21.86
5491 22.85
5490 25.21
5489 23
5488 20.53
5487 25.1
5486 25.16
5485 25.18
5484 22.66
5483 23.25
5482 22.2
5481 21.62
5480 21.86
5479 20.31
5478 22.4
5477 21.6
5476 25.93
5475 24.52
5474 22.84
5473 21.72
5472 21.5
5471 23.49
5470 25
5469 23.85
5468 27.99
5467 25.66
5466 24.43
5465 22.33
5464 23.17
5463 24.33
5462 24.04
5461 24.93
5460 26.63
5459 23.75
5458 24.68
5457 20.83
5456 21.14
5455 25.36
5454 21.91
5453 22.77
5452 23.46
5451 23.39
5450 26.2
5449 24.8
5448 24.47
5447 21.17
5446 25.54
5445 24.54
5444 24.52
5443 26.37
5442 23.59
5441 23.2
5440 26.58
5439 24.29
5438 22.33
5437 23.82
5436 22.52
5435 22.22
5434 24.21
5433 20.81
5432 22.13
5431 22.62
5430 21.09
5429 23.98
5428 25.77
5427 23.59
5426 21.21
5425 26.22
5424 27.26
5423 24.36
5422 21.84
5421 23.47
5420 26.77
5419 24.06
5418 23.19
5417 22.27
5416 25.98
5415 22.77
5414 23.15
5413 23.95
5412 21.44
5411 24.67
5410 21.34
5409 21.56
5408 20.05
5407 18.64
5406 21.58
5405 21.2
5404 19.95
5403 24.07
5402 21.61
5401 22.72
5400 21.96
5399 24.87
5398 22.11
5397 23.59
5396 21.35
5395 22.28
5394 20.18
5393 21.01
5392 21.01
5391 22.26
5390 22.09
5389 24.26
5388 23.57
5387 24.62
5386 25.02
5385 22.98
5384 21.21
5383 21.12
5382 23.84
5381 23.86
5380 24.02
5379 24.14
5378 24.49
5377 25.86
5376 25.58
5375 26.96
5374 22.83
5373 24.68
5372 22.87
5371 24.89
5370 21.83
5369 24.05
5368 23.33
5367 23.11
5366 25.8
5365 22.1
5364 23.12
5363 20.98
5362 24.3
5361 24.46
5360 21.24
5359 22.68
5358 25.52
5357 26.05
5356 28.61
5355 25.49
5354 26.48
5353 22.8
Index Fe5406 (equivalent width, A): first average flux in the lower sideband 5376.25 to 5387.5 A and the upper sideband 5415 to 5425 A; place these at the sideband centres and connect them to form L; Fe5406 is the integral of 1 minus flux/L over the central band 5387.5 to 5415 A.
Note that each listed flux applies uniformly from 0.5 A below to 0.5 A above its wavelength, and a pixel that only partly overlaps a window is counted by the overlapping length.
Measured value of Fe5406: 2.3 A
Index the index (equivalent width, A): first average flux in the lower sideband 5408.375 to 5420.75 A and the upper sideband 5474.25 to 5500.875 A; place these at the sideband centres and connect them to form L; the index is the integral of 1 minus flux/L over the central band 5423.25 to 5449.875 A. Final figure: -0.47 A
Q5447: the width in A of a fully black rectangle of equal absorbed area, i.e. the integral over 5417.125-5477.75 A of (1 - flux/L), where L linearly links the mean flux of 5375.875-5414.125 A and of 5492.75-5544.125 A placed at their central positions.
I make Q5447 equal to -1.6 A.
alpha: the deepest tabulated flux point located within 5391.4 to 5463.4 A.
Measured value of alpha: 18.64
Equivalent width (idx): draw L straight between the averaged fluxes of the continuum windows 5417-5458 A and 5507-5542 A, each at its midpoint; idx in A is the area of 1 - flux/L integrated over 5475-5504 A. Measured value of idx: 0.1 A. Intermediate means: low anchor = 23.7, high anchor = 23.8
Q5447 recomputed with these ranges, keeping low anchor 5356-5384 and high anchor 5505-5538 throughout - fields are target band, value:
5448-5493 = 0.7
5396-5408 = 1.0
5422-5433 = 0.1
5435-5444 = 0.0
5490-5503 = -0.2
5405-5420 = 0.8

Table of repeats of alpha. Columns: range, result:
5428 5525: 20.31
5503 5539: 21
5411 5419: 21.44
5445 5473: 20.83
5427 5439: 20.81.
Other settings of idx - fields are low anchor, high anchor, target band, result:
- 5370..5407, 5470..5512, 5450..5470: -0.6 A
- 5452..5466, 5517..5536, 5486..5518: 0.1 A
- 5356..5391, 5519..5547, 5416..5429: -0.2 A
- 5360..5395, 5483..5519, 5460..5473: -0.2 A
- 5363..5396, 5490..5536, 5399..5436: 1.0 A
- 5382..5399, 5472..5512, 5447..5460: -0.3 A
